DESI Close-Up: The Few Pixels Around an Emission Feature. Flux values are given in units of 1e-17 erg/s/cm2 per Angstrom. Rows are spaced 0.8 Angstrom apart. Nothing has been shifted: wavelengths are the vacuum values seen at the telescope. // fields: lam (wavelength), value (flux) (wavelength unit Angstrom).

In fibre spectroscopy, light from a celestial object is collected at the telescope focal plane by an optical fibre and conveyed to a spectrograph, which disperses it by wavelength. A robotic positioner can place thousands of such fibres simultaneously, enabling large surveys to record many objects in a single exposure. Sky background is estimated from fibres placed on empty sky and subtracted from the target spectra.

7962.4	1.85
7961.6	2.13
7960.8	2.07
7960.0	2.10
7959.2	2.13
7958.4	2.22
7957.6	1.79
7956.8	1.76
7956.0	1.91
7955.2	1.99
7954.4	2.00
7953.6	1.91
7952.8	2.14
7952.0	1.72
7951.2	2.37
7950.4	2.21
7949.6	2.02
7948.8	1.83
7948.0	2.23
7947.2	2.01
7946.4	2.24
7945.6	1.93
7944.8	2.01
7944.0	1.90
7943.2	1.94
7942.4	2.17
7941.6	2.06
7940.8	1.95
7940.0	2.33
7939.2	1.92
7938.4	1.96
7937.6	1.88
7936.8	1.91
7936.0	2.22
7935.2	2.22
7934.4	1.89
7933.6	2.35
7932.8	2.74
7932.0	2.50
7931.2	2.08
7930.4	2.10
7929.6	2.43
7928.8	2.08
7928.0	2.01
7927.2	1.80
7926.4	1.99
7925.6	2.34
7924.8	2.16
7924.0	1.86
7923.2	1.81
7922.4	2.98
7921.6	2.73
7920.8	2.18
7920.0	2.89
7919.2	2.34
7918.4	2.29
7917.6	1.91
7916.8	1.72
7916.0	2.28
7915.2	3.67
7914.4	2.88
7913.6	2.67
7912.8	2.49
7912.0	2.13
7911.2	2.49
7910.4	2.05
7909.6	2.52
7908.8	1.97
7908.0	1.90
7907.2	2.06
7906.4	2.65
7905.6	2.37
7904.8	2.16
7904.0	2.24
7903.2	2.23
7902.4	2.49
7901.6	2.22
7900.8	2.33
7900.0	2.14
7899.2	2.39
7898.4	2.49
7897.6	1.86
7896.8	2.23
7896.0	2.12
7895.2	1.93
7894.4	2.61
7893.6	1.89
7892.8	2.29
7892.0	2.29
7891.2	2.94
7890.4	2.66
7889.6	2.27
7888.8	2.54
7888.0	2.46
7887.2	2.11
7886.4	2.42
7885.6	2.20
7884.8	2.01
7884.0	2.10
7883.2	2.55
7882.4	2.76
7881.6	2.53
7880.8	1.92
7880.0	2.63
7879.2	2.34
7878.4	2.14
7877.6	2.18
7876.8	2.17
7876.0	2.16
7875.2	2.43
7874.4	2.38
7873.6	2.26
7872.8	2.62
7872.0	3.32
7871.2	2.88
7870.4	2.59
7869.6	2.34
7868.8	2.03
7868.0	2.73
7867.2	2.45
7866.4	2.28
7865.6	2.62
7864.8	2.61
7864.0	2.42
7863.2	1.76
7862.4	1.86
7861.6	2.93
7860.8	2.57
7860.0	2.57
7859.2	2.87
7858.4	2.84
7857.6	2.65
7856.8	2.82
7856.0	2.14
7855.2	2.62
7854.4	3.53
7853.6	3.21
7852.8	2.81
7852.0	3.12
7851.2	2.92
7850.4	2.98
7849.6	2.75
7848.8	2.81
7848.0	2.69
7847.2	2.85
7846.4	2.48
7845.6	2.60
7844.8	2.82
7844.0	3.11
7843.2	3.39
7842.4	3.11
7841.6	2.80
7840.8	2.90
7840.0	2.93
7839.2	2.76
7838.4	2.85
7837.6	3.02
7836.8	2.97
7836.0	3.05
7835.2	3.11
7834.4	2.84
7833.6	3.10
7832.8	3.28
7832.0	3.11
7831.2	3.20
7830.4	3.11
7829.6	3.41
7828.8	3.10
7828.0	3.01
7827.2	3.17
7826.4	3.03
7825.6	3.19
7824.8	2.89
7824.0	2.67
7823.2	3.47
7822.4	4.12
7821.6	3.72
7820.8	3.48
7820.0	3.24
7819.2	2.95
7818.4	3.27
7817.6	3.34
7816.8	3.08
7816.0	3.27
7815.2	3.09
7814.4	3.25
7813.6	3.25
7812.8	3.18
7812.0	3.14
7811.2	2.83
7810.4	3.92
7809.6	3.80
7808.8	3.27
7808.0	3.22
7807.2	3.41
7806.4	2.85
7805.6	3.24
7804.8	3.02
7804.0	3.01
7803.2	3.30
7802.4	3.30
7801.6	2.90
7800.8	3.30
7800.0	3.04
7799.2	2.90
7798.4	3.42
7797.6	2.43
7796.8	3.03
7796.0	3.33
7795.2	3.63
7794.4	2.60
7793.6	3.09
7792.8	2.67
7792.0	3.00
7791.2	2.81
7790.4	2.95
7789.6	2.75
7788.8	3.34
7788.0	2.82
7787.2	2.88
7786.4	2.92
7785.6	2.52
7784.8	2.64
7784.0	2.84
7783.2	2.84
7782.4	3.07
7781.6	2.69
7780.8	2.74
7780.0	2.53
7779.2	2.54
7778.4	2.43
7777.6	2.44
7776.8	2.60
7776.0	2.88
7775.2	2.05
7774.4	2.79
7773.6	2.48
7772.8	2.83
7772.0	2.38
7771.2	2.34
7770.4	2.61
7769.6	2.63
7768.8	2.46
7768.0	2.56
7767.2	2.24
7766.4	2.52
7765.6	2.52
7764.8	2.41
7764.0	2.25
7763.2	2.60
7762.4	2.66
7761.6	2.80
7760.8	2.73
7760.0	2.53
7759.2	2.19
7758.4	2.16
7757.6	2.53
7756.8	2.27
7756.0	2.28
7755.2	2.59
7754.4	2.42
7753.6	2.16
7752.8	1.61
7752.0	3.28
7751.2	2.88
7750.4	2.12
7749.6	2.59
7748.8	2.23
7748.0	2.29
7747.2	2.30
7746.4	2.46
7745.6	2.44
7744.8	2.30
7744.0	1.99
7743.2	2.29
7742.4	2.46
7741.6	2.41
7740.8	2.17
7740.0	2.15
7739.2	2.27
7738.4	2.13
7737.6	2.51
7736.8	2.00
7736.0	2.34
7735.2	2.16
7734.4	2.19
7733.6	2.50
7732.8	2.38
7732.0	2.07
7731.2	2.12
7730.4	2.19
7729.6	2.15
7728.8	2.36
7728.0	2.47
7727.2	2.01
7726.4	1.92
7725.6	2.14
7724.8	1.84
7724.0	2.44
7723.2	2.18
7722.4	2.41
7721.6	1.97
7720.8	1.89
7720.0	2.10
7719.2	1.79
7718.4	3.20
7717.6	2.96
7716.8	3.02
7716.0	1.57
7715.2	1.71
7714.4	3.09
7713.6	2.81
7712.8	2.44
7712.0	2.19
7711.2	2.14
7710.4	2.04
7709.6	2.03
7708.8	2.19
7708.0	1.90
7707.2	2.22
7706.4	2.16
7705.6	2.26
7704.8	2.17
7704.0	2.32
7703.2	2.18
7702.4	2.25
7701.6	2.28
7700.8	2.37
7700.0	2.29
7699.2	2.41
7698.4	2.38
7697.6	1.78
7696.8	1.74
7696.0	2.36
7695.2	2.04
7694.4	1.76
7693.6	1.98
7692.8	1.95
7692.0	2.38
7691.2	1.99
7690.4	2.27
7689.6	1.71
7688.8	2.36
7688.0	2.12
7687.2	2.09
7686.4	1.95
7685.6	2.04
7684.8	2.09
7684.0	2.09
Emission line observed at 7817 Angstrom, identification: Mg II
